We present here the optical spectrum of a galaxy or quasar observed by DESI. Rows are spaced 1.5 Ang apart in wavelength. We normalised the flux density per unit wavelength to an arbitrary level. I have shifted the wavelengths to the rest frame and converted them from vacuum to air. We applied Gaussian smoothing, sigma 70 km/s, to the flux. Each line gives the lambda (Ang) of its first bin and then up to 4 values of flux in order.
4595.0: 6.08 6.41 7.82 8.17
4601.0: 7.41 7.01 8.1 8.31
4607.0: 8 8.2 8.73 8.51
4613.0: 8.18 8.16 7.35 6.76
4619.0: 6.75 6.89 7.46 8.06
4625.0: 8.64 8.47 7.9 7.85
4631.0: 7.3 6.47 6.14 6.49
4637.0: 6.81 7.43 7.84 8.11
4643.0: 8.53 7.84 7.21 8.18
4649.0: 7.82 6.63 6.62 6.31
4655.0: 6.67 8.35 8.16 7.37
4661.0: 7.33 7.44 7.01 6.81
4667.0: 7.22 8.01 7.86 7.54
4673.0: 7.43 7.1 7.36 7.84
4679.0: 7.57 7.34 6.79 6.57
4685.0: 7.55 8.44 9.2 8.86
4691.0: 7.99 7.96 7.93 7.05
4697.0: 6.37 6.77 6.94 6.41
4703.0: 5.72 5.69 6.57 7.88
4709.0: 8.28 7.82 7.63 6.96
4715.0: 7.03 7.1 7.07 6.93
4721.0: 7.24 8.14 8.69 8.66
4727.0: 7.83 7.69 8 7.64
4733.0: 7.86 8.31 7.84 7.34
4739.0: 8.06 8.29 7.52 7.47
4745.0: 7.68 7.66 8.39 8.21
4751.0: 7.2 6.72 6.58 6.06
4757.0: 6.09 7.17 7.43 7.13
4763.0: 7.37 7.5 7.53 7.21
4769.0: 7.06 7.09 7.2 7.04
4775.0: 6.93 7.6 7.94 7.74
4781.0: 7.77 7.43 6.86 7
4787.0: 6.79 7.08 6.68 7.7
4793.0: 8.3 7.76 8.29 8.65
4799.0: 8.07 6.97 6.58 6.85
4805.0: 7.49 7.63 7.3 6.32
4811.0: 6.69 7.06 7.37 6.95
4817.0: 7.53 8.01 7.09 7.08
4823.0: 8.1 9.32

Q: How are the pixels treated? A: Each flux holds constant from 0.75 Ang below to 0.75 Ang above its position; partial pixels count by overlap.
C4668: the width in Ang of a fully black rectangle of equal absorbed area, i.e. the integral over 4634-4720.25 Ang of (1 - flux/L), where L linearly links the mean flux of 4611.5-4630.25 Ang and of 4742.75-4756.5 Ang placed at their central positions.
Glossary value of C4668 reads 2.2 Ang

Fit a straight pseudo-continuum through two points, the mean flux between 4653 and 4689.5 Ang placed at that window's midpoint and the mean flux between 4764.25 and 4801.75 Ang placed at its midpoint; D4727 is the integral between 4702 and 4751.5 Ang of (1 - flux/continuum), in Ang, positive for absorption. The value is -0.8 Ang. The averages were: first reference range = 7.51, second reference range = 7.44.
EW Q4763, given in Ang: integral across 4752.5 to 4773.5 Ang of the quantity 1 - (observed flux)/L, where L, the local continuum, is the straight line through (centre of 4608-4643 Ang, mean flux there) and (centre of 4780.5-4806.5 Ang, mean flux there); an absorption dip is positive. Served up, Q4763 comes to 1.24 Ang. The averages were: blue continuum 7.6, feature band 7.02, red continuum 7.43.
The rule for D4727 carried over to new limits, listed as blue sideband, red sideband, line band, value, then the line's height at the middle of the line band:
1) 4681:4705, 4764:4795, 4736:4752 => -0.99 Ang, 7.32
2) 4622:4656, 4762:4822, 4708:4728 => -0.72 Ang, 7.38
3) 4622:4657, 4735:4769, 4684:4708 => 0.33 Ang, 7.42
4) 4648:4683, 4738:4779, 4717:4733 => -0.97 Ang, 7.34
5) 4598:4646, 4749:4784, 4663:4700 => -0.17 Ang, 7.48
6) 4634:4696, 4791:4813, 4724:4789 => 0.09 Ang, 7.47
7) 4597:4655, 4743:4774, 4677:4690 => -0.62 Ang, 7.42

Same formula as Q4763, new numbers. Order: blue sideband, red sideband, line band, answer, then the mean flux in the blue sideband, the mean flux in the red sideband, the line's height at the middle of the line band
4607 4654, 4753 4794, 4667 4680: -0.2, 7.55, 7.2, 7.44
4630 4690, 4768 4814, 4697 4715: 1.1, 7.43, 7.33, 7.4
